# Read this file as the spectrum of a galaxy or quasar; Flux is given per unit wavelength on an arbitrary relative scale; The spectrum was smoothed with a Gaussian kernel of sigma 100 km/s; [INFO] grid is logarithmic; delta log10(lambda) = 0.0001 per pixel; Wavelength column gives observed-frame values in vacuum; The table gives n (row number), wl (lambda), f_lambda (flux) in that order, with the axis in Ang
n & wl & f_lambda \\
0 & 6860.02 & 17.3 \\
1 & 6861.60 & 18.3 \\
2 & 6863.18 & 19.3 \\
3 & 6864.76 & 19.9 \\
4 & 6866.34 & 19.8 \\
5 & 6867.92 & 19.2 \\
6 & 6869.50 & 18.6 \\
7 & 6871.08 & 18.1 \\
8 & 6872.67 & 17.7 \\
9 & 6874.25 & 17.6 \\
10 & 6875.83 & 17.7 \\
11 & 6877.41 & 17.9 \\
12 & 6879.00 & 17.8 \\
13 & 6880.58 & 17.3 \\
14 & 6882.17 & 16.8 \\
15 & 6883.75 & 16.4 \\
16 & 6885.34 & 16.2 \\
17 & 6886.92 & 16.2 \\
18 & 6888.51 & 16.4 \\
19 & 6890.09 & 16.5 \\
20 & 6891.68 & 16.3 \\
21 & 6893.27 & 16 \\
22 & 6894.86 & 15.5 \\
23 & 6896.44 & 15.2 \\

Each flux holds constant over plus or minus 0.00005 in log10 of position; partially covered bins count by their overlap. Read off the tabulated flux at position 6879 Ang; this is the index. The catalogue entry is 17.8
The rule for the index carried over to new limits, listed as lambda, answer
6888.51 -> 16.4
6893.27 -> 16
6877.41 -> 17.9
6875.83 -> 17.7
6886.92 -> 16.2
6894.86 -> 15.5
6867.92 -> 19.2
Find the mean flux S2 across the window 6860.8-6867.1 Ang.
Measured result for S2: 19.3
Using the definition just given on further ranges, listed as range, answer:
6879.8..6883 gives 17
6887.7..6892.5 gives 16.4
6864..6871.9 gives 19.1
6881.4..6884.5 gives 16.6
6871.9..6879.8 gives 17.8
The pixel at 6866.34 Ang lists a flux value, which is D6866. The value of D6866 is 19.8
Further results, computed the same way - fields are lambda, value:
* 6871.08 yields 18.1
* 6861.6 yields 18.3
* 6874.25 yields 17.6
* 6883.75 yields 16.4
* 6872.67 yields 17.7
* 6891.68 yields 16.3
